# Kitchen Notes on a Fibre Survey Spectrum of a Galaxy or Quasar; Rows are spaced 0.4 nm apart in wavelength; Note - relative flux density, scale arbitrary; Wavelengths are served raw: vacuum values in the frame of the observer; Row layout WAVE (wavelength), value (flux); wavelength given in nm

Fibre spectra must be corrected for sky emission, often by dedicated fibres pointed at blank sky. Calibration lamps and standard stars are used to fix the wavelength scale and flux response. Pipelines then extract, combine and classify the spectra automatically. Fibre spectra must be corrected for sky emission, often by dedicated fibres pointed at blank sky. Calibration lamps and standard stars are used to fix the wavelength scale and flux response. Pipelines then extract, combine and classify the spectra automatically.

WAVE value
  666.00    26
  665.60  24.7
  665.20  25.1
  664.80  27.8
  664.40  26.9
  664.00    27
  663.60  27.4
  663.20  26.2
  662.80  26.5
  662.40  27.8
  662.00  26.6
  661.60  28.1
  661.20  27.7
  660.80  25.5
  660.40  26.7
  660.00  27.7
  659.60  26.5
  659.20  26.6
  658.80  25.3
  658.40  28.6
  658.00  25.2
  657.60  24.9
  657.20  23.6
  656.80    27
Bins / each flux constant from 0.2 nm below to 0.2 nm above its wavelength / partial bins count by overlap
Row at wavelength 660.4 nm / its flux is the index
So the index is 26.7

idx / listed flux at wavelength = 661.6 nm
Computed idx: 28.1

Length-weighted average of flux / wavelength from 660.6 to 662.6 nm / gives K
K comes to 27.1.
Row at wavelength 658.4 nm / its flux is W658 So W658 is 28.6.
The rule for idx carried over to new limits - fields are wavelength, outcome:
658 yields 25.2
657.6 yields 24.9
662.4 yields 27.8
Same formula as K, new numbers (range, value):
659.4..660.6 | 27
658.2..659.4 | 26.8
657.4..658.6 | 26.2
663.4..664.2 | 27.2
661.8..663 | 27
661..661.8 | 27.9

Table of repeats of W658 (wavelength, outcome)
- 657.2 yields 23.6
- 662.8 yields 26.5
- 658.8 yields 25.3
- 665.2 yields 25.1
